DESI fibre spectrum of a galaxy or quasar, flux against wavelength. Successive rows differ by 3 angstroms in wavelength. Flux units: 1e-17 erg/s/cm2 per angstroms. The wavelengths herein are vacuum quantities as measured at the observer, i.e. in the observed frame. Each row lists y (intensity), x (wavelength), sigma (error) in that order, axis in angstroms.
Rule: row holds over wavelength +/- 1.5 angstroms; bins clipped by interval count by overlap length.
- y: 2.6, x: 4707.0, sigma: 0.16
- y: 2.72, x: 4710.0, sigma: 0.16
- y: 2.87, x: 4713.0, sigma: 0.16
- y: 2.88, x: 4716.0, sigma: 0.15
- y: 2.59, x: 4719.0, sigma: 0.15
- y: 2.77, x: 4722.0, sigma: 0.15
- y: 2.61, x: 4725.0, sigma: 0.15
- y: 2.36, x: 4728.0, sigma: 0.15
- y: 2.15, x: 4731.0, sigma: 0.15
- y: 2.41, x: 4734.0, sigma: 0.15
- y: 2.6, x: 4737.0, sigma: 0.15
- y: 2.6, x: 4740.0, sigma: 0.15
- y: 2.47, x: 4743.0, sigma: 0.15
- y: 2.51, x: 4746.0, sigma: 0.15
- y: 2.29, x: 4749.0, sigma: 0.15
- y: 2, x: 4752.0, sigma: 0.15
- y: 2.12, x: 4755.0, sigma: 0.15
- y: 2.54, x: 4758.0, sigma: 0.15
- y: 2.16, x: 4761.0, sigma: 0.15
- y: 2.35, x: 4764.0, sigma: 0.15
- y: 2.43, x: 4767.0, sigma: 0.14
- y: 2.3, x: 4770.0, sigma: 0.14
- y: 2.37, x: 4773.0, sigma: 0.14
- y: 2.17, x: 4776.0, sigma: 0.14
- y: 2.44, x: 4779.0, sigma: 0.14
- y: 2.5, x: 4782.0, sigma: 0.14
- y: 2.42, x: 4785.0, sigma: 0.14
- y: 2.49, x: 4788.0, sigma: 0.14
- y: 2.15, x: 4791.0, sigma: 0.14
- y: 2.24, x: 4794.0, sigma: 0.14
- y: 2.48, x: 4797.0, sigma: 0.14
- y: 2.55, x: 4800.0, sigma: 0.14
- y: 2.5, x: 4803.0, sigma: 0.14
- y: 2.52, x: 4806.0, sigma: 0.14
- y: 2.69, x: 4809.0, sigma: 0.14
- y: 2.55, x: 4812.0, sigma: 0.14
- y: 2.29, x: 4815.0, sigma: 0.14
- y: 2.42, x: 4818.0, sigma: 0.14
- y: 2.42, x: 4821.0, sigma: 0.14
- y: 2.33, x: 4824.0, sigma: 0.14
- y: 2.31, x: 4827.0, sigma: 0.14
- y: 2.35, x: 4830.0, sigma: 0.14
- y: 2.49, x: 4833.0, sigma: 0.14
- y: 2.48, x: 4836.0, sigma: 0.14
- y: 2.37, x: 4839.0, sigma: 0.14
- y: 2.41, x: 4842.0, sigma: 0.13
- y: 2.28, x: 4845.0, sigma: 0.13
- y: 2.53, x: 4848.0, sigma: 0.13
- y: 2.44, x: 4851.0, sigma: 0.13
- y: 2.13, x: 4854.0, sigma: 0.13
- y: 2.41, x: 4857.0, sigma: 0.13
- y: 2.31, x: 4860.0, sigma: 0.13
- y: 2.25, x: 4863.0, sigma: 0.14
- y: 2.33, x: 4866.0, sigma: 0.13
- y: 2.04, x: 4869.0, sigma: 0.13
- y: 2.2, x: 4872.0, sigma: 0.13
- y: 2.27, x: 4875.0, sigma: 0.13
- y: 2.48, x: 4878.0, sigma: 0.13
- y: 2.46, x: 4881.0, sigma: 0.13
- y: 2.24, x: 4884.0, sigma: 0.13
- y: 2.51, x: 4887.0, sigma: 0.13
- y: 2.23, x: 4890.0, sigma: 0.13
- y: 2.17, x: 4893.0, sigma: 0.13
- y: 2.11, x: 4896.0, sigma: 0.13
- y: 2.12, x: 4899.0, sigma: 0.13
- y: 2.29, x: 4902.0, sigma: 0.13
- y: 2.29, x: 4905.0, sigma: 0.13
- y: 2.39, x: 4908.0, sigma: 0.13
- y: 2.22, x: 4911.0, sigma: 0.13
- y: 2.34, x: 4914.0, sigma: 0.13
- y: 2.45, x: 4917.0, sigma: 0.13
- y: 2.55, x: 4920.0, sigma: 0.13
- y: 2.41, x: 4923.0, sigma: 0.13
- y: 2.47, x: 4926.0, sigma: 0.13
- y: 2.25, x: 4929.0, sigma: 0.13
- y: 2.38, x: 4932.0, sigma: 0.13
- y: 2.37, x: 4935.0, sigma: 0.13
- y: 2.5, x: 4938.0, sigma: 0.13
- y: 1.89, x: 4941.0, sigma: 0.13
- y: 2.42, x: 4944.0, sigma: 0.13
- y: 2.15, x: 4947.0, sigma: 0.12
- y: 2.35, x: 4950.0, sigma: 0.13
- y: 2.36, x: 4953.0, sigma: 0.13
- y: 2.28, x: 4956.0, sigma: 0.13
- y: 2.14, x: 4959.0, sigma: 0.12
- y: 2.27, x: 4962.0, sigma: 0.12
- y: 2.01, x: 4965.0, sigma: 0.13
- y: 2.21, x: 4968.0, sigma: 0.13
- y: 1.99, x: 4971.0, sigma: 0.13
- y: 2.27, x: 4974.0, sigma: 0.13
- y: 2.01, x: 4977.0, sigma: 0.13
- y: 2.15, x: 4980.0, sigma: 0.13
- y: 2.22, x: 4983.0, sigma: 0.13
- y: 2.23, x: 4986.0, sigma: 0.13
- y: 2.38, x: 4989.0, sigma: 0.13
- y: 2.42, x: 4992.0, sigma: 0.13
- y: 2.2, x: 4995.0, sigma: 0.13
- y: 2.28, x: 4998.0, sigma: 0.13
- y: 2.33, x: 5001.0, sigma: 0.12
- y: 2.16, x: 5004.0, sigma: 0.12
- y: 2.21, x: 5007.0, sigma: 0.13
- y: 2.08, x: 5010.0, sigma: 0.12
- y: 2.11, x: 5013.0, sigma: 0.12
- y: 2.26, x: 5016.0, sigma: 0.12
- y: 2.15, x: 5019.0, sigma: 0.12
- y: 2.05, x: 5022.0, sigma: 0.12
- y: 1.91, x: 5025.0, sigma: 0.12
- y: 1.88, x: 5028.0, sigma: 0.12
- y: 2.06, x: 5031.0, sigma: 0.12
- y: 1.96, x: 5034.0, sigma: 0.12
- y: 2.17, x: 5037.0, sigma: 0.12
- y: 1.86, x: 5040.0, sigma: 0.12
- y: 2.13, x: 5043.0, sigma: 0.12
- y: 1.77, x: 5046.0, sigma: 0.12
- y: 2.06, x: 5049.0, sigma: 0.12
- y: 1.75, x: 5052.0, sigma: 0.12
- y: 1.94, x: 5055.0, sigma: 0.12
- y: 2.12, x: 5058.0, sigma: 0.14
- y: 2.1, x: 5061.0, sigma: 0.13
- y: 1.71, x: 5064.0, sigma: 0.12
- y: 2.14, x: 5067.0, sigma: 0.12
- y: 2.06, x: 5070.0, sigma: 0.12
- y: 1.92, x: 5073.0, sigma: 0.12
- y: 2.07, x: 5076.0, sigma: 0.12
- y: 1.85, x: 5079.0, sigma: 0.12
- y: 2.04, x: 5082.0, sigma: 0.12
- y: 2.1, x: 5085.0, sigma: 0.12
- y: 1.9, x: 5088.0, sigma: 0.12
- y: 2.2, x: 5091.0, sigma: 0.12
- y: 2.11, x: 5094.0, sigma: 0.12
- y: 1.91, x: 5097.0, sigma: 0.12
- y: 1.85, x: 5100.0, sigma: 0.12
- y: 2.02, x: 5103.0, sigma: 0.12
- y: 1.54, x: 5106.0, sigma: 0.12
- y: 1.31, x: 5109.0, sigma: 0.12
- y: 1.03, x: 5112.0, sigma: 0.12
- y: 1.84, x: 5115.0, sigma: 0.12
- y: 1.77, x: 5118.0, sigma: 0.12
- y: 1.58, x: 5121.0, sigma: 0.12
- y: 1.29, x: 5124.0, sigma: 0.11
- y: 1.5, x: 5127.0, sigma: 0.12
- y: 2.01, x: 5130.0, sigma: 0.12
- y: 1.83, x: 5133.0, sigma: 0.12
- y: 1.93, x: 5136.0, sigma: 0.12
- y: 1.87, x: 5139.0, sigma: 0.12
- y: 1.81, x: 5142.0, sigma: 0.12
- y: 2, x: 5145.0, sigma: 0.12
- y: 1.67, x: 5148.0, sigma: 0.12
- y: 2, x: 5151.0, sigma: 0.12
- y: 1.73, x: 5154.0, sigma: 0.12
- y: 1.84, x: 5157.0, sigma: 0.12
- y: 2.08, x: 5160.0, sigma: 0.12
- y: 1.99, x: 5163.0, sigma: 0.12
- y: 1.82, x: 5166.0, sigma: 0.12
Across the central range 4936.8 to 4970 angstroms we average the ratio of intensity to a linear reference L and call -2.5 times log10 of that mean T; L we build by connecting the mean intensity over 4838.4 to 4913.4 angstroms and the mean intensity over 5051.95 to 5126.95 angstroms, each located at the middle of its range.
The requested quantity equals -0.05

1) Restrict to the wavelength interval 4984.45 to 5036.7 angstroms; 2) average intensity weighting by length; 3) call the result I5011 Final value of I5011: 2.16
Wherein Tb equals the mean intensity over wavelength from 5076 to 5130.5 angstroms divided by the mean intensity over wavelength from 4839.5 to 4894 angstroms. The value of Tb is 0.76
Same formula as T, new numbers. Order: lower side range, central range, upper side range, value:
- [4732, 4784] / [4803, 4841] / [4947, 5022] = -0.05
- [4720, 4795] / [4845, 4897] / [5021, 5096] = -0.03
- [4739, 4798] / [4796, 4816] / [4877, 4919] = -0.08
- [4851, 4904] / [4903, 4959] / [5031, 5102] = -0.07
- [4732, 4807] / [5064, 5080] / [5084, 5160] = -0.06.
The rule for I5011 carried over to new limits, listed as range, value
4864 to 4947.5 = 2.31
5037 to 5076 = 1.98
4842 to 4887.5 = 2.32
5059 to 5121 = 1.87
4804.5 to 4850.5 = 2.43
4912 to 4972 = 2.29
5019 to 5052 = 1.98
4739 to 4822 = 2.39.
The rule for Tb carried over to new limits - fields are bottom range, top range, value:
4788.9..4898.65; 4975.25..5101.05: 0.88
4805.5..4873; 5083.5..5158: 0.75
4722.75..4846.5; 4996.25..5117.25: 0.82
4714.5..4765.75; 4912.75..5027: 0.92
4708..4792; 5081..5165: 0.74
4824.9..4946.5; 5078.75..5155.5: 0.77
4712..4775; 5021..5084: 0.81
